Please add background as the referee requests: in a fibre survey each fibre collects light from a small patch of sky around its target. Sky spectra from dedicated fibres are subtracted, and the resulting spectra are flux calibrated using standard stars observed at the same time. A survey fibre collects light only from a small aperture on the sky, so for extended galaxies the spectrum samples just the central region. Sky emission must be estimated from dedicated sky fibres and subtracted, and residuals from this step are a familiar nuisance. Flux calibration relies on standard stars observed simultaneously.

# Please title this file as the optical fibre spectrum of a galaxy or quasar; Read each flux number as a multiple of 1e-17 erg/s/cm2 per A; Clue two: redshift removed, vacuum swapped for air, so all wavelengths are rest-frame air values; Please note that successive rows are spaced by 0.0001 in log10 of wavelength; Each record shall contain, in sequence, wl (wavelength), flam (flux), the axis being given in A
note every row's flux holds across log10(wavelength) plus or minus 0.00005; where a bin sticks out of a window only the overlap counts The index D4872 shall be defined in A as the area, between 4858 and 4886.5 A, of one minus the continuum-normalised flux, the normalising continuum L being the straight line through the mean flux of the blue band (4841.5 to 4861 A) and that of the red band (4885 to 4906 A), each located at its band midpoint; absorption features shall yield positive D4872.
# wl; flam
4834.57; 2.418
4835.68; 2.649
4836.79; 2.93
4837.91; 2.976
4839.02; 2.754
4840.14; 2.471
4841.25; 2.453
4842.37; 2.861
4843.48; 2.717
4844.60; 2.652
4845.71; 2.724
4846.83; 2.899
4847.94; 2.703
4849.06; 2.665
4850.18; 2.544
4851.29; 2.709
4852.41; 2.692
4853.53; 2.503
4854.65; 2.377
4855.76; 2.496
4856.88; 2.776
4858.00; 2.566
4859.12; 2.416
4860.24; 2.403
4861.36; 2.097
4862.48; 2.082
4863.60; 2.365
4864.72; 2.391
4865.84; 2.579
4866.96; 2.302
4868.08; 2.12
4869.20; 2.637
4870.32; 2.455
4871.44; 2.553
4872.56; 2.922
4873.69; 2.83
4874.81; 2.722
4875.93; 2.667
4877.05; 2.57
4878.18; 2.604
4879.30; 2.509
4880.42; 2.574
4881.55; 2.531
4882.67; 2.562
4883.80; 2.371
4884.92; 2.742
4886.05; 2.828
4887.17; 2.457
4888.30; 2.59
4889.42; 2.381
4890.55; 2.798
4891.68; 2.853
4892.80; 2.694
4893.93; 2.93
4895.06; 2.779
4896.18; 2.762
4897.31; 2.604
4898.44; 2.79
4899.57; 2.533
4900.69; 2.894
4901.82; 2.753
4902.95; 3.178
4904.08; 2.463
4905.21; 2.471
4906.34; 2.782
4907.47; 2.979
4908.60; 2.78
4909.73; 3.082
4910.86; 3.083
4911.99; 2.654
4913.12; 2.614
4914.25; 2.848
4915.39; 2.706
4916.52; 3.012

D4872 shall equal 1.6 A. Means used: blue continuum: 2.62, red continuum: 2.71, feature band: 2.51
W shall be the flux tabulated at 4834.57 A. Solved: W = 2.418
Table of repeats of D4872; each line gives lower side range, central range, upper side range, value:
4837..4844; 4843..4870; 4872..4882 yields 1.8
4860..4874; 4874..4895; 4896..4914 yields -0.4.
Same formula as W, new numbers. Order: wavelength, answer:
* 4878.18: 2.604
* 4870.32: 2.455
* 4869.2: 2.637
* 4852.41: 2.692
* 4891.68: 2.853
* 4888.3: 2.59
